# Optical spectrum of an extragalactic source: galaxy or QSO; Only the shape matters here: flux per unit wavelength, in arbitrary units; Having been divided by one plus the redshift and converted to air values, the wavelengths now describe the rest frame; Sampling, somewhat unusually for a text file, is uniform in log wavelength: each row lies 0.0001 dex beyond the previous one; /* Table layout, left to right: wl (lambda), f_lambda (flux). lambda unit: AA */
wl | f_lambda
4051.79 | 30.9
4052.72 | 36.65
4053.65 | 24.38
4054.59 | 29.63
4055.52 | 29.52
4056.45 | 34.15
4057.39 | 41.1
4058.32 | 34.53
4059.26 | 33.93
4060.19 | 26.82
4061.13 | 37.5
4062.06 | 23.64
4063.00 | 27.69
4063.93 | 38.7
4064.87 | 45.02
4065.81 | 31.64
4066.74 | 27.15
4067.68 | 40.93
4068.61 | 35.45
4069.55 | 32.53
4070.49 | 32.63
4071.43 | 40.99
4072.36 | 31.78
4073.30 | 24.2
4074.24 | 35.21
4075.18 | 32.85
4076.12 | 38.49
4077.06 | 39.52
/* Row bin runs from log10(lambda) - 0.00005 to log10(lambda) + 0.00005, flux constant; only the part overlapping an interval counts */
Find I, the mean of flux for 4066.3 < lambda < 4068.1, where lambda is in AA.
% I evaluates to 33.9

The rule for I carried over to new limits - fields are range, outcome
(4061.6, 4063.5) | 25.9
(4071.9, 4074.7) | 30.3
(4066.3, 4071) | 33.8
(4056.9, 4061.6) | 34.7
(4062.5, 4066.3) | 35.6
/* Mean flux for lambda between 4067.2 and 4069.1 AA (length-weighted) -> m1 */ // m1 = 38.1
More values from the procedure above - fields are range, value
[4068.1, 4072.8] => 34.8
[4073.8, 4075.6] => 34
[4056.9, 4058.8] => 37.6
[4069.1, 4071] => 32.7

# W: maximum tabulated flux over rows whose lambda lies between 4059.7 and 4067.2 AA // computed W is 45.02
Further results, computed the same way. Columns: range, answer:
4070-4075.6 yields 40.99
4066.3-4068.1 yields 40.93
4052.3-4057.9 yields 41.1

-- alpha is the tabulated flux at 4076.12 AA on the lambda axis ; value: 38.49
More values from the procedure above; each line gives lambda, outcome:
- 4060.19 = 26.82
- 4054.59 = 29.63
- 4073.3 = 24.2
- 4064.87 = 45.02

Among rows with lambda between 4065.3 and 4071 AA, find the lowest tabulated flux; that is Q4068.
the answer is 27.15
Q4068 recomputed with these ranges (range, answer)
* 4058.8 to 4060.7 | 26.82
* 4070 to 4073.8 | 24.2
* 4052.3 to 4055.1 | 24.38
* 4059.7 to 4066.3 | 23.64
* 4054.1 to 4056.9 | 29.52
